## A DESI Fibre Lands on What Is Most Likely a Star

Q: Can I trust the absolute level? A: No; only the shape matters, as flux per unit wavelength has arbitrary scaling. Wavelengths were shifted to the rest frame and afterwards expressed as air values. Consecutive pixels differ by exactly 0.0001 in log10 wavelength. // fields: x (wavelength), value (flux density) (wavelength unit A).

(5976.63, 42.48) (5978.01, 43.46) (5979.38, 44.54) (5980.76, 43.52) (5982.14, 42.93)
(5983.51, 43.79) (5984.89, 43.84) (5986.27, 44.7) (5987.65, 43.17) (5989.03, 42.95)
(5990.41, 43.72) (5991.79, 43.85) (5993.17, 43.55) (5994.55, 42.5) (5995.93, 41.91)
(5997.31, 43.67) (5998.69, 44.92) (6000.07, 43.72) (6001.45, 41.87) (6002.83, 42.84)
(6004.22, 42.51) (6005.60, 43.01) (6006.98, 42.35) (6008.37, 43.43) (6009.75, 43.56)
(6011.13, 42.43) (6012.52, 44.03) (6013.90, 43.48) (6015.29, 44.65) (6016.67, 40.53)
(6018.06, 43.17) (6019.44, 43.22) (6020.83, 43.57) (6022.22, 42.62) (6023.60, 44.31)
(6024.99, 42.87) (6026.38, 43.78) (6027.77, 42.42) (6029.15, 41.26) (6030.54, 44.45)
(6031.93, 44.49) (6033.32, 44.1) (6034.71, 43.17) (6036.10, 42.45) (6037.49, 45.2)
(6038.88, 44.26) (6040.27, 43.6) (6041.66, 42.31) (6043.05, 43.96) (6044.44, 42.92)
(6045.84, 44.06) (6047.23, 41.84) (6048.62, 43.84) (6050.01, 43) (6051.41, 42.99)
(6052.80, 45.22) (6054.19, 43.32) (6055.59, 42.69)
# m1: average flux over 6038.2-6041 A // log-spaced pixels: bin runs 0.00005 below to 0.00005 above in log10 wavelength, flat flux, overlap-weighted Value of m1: 43.9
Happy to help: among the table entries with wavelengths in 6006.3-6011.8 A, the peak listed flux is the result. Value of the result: 43.56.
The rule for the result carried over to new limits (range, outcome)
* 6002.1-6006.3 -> 43.01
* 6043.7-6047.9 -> 44.06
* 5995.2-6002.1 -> 44.92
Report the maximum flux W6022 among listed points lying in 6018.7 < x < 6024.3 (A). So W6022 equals 44.31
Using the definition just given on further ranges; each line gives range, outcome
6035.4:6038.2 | 45.2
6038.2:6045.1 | 44.26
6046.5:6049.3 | 43.84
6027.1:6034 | 44.49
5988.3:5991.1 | 43.72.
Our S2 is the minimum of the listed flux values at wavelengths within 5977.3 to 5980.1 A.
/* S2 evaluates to 43.46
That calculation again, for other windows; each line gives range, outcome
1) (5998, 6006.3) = 41.87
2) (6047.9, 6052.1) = 42.99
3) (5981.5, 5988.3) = 42.93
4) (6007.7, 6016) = 42.43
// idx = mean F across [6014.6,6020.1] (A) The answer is 42.9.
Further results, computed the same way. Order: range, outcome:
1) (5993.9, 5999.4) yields 43.3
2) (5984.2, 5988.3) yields 43.9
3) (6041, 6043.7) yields 43.2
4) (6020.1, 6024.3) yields 43.5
